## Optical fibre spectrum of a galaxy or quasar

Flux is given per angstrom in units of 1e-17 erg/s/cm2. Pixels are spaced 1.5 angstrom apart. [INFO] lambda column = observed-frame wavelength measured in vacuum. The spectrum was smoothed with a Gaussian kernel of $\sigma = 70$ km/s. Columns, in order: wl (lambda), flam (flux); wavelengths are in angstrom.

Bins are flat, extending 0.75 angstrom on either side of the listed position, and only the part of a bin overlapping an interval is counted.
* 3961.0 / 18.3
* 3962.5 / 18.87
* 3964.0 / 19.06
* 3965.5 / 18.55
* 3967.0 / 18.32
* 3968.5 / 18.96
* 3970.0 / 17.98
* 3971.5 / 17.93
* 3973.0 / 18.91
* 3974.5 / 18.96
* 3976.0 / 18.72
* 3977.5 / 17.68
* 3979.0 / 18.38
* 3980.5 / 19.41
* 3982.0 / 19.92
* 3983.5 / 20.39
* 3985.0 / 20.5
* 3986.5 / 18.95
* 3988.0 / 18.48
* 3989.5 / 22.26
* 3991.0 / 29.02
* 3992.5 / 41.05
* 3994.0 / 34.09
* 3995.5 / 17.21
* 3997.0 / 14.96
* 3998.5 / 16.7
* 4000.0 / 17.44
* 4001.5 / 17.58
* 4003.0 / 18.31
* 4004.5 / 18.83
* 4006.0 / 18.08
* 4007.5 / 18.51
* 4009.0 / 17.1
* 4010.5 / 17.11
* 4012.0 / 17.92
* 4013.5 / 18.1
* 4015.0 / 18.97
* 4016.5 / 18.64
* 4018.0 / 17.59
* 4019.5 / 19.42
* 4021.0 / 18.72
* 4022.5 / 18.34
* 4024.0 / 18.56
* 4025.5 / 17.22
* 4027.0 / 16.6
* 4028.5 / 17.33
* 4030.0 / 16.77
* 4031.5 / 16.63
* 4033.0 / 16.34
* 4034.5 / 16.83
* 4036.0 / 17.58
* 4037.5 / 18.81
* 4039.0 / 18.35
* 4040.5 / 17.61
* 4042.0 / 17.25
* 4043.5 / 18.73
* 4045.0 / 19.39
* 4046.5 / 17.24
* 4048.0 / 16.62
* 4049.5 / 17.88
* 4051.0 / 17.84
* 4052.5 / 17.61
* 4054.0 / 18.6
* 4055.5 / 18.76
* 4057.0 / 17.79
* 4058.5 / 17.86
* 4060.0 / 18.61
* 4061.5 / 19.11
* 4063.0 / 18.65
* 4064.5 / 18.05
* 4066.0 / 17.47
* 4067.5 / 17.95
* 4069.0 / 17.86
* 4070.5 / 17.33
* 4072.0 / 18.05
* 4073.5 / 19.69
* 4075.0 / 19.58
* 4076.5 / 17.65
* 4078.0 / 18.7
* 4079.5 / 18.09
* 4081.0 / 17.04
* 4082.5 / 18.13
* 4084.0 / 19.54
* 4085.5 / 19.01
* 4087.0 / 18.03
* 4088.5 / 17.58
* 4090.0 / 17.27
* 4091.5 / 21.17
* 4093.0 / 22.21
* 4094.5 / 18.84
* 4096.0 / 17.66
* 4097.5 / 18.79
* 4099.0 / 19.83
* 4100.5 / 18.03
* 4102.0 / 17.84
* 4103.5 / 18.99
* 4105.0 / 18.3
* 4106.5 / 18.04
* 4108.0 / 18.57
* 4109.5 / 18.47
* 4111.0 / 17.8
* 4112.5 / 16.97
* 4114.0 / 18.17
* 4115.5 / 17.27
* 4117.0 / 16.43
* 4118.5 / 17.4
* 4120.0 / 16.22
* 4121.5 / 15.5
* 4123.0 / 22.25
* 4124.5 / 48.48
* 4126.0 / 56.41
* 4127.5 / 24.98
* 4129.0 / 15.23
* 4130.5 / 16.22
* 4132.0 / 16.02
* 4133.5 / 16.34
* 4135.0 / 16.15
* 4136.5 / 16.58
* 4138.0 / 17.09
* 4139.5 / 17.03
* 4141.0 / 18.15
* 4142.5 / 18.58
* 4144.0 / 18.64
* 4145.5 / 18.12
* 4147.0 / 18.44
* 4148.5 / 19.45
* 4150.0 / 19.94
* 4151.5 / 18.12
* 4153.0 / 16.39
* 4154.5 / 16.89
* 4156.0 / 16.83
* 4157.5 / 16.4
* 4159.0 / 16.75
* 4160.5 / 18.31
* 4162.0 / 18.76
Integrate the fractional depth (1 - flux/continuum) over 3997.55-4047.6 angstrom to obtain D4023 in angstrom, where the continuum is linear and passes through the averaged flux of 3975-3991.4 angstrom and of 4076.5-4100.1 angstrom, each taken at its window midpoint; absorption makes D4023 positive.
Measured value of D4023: 4.6 angstrom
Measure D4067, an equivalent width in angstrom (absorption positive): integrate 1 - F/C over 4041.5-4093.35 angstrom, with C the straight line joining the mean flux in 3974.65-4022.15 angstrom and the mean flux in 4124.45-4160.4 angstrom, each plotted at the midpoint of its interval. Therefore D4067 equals 4.3 angstrom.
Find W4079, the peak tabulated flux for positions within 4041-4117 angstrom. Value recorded 22.21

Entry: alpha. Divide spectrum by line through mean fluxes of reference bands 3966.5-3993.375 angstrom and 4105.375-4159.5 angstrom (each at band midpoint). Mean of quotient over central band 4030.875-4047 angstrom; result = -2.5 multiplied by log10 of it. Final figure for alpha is 0.16 mag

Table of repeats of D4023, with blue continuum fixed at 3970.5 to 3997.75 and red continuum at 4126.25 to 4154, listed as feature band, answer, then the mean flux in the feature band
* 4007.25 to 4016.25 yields 1.3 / 18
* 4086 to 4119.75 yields 1.6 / 18.3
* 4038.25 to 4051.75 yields 1.6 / 17.9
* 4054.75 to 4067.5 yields 1.1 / 18.3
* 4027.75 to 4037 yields 1.6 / 17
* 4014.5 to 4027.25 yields 1.5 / 18.3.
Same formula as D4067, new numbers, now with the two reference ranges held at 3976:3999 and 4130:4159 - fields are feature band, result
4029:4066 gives 4.2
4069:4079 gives 0.5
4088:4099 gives -0.2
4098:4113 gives 0.2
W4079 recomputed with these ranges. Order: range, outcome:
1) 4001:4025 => 19.42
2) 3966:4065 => 41.05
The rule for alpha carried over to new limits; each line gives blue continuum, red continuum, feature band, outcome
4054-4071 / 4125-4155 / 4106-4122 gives 0.12 mag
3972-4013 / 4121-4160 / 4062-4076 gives 0.11 mag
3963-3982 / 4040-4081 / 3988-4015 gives -0.12 mag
